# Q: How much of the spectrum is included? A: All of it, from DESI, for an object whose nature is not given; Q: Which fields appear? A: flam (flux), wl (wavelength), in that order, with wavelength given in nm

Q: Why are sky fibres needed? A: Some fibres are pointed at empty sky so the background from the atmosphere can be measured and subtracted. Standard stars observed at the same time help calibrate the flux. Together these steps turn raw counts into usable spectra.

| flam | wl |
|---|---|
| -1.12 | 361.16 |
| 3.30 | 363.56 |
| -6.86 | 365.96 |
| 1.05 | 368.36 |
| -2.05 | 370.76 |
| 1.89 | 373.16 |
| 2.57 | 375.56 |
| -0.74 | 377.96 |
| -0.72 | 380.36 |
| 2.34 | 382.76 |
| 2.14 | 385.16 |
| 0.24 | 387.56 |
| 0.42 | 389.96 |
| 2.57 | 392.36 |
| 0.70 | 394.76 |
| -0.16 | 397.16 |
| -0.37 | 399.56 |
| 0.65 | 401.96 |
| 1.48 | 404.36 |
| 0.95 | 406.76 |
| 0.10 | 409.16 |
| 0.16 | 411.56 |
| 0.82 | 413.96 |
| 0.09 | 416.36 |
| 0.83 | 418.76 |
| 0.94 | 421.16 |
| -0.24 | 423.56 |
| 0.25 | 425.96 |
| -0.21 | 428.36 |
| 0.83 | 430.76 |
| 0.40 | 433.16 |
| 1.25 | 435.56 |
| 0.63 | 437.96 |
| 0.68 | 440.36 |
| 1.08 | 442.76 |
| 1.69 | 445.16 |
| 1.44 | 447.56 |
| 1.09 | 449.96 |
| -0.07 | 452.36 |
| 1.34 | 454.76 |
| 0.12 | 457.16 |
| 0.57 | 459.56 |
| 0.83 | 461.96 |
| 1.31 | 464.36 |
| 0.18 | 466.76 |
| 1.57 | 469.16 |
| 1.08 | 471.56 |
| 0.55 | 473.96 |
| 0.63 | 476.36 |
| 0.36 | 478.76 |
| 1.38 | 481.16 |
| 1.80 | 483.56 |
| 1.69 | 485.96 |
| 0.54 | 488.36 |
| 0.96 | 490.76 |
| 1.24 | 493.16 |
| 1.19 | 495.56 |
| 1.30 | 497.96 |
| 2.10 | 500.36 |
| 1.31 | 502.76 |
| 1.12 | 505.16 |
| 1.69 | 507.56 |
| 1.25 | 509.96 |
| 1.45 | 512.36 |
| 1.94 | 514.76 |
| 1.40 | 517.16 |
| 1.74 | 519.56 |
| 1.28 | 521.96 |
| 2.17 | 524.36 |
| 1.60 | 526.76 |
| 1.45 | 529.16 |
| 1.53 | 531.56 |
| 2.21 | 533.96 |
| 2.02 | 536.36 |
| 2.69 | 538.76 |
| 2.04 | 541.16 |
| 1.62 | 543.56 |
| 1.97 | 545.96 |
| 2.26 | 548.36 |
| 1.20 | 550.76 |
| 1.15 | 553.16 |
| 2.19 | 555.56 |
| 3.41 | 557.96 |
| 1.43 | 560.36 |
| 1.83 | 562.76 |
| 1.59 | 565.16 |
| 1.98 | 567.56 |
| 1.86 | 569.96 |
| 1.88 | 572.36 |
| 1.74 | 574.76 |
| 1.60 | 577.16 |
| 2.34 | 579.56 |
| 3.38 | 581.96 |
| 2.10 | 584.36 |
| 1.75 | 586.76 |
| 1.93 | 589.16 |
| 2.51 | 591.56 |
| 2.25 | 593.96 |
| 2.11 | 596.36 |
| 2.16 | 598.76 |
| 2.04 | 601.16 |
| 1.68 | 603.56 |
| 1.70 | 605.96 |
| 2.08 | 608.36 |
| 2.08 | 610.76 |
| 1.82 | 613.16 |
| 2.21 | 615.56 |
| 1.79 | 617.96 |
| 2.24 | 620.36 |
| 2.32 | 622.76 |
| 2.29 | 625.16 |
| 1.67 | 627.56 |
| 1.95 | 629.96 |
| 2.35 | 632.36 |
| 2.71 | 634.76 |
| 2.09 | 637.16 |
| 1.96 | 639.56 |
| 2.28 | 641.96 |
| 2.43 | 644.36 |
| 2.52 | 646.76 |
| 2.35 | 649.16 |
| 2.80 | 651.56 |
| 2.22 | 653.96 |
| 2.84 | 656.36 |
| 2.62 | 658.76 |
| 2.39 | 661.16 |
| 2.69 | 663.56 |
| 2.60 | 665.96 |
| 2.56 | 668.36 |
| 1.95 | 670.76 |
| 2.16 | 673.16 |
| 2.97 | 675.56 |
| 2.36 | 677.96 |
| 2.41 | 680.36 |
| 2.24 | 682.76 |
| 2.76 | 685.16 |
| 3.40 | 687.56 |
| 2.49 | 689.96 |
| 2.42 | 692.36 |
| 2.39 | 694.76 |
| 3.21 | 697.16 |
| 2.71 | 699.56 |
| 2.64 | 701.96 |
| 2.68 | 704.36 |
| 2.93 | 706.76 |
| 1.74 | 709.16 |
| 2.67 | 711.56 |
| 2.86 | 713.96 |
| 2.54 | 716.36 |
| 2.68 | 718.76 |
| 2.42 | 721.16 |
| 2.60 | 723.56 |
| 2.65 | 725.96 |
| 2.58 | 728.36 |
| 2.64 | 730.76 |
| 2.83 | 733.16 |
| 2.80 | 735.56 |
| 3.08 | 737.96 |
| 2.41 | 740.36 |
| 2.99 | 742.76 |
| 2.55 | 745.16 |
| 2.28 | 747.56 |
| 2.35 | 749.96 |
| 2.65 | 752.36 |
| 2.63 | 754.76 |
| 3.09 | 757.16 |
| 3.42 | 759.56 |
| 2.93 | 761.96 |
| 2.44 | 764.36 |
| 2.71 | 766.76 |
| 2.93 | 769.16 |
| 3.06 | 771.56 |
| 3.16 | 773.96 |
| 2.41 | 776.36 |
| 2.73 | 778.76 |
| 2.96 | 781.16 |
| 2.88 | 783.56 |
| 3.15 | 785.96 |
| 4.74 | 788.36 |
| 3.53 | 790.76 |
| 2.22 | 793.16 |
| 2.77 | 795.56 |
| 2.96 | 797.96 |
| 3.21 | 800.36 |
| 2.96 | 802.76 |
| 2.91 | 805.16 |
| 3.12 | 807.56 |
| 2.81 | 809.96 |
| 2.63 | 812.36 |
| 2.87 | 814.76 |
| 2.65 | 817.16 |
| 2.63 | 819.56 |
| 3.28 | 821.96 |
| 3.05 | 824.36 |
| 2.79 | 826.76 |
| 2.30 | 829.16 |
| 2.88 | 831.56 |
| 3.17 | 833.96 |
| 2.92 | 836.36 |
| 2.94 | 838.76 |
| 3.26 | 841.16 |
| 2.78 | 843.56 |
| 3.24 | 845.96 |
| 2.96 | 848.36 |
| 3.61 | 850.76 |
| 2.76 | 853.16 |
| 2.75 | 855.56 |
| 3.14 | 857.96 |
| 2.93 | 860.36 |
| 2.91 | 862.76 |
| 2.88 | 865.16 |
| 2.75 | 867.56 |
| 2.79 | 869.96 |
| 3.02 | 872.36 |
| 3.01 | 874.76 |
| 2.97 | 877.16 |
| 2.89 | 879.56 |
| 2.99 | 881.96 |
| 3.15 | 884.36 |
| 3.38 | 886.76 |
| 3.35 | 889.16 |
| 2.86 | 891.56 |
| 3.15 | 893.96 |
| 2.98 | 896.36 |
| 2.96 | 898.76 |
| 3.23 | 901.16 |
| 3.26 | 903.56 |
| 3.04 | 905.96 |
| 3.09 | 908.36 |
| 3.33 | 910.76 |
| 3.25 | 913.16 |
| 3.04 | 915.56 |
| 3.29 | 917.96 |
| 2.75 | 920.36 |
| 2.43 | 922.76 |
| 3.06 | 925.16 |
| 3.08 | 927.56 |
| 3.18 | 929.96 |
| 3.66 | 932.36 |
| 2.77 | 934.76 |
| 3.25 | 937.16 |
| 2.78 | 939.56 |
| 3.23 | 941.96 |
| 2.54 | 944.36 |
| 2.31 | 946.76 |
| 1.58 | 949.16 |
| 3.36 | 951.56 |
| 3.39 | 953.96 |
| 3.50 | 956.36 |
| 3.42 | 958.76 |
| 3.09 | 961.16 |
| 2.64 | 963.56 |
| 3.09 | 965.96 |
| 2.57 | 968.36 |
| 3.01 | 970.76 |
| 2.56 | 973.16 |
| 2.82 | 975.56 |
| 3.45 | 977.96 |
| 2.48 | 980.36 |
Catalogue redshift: 0.20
